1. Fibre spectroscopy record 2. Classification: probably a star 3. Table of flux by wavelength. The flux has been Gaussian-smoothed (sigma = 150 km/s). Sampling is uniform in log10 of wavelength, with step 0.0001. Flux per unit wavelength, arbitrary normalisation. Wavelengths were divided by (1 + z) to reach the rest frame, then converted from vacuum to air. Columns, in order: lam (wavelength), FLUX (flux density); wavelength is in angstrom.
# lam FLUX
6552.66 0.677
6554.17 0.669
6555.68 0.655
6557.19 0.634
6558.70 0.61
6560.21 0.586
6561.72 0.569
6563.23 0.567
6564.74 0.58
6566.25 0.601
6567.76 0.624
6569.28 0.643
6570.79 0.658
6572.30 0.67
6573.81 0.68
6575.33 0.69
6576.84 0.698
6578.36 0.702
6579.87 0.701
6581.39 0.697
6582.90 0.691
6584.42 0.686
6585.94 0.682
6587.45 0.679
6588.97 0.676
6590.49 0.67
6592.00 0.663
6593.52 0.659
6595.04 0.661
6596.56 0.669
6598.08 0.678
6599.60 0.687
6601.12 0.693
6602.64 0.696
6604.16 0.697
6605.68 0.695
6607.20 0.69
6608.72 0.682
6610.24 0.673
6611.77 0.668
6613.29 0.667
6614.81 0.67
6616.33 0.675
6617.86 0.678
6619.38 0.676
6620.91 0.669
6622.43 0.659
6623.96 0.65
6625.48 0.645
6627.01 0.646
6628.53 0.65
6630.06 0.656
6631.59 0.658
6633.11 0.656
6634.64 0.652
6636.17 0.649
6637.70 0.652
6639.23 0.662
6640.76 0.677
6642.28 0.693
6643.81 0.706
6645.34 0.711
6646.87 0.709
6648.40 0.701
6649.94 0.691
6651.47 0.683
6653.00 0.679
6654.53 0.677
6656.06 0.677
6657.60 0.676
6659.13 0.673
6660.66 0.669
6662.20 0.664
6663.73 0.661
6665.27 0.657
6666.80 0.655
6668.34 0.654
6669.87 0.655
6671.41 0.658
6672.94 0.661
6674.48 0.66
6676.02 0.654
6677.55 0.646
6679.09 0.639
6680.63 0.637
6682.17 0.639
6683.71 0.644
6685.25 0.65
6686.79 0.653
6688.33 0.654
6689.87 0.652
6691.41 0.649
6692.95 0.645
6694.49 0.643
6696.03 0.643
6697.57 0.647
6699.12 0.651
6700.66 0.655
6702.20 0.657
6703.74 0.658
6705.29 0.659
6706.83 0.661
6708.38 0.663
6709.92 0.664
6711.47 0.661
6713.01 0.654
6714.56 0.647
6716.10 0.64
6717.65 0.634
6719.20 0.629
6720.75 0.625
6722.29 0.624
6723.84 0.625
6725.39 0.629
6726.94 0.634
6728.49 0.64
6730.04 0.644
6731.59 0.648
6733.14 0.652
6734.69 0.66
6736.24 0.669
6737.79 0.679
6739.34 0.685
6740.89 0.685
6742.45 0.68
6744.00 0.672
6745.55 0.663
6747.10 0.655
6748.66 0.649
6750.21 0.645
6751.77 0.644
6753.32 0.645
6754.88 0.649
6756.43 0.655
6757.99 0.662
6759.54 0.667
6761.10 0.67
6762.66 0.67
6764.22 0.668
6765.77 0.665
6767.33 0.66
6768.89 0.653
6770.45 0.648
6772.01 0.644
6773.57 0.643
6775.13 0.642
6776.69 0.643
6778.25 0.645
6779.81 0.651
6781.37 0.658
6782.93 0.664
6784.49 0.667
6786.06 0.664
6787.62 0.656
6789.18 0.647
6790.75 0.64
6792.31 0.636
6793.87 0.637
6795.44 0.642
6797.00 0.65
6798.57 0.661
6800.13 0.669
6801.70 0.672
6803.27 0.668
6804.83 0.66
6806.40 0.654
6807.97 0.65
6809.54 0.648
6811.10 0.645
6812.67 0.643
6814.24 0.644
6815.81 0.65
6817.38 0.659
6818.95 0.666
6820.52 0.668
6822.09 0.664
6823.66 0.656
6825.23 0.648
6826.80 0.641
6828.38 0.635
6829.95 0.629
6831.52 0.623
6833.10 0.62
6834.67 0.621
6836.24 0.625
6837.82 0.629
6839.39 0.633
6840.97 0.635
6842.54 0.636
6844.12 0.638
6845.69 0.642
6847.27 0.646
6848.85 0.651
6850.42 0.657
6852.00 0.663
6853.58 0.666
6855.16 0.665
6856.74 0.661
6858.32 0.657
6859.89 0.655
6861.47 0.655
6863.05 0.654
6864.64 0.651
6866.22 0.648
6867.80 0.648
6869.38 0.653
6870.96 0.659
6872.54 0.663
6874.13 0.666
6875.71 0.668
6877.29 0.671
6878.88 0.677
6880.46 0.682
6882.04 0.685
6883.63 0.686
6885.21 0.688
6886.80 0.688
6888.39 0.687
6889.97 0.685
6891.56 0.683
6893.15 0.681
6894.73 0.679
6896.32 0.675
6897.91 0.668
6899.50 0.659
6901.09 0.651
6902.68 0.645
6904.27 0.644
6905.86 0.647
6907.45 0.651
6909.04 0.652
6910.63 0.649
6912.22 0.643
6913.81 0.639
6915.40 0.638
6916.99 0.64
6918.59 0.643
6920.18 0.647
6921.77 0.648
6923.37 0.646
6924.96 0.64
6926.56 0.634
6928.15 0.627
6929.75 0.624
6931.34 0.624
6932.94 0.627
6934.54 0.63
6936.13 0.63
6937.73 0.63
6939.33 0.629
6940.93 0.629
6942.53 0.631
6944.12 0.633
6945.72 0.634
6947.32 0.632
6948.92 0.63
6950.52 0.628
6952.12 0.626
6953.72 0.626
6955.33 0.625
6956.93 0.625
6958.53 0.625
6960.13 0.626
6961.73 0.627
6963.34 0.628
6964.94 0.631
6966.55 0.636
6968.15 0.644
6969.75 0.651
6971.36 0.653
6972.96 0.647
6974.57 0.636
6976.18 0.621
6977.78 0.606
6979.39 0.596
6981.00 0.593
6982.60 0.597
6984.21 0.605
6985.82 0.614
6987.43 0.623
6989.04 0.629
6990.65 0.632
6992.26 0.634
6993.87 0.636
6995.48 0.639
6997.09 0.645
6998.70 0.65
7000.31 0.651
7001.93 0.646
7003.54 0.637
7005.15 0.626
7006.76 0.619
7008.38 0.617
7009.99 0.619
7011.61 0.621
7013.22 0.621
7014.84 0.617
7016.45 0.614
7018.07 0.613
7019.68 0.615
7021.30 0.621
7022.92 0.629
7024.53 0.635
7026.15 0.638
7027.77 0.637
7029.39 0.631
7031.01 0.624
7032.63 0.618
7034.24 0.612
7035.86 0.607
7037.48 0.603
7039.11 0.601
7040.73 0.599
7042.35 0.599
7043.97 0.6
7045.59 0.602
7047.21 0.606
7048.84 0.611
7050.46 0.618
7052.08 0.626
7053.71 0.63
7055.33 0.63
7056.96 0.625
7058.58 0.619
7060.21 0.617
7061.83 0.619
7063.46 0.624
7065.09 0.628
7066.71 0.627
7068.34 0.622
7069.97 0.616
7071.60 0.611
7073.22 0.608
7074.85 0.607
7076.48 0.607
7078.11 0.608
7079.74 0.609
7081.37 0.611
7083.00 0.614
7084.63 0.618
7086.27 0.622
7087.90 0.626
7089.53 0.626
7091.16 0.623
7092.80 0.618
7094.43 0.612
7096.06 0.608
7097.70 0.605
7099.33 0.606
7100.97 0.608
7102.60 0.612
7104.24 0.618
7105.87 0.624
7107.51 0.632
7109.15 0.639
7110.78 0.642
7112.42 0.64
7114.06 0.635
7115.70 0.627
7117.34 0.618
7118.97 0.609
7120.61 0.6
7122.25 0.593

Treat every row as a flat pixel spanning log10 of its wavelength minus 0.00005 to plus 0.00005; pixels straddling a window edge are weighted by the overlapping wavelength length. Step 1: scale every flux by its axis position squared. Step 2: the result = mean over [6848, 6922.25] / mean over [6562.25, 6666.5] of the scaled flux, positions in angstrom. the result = 1.07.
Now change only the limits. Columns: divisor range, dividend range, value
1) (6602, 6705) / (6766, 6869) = 1.03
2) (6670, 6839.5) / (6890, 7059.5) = 1.03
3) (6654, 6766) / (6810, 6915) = 1.05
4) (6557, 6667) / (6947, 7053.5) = 1.05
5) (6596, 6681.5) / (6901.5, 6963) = 1.03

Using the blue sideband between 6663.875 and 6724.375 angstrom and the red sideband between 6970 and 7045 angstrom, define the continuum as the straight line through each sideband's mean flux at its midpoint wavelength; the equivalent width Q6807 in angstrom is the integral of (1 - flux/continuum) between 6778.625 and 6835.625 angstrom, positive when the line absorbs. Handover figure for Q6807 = -0.9 angstrom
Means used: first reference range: 0.649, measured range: 0.65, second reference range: 0.622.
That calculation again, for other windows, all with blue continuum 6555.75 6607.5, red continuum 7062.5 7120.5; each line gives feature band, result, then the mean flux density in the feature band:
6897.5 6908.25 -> -0.29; 0.651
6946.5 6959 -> 0.06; 0.627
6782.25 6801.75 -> -0.30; 0.653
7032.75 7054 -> 0.48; 0.609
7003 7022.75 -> 0.16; 0.62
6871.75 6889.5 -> -1.18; 0.678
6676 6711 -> 0.06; 0.651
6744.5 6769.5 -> -0.44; 0.658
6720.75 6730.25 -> 0.26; 0.631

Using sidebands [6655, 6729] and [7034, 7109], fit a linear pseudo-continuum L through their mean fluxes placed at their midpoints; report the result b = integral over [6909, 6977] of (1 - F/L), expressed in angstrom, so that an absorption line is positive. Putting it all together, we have -0.8 angstrom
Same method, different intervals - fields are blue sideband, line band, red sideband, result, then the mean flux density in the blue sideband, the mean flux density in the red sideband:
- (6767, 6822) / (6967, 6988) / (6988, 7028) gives 0.4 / 0.653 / 0.629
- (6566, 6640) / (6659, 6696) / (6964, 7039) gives 0.5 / 0.67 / 0.626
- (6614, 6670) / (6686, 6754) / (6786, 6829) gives 1.0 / 0.67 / 0.652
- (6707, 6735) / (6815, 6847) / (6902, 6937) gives 0.0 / 0.643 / 0.64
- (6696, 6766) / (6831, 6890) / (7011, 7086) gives -1.6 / 0.654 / 0.617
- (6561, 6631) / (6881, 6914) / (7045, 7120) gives -1.6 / 0.666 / 0.619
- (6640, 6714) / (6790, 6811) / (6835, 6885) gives 0.2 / 0.663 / 0.656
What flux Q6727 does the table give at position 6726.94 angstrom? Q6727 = 0.634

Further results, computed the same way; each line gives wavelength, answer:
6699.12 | 0.651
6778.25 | 0.645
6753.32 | 0.645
